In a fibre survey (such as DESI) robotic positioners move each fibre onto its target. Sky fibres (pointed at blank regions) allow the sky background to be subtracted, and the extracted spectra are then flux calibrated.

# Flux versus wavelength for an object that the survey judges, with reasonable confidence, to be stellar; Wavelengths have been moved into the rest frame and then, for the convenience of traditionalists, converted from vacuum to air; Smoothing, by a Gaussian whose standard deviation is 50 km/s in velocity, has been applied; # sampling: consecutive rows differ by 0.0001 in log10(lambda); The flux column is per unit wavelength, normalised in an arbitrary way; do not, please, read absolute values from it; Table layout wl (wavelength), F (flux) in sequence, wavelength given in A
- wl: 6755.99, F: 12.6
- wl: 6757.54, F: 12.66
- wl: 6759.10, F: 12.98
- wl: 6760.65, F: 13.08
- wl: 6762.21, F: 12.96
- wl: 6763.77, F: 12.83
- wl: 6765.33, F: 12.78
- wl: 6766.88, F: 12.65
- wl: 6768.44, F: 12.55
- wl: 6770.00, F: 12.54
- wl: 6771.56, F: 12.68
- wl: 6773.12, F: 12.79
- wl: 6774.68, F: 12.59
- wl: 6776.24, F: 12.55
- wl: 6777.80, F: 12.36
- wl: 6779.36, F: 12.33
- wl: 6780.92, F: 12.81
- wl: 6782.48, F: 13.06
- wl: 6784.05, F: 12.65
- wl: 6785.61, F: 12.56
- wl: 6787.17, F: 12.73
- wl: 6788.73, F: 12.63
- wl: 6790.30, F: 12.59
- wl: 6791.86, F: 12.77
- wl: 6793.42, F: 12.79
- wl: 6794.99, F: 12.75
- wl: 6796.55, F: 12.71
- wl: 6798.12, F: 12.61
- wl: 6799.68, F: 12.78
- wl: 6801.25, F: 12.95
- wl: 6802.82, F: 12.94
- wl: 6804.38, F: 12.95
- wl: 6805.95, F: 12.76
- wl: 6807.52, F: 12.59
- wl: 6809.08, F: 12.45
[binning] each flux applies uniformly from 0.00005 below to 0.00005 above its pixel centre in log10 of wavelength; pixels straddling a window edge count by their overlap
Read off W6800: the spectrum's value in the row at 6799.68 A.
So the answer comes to 12.78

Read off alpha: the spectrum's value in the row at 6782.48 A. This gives 13.06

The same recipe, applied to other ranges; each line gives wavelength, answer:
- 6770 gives 12.54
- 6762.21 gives 12.96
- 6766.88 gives 12.65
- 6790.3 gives 12.59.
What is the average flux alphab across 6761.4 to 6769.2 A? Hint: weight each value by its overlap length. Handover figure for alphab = 12.8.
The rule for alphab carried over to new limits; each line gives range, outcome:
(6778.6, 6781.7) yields 12.6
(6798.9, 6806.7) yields 12.9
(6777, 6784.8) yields 12.6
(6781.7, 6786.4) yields 12.7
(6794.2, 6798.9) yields 12.7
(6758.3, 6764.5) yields 13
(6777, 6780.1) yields 12.4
